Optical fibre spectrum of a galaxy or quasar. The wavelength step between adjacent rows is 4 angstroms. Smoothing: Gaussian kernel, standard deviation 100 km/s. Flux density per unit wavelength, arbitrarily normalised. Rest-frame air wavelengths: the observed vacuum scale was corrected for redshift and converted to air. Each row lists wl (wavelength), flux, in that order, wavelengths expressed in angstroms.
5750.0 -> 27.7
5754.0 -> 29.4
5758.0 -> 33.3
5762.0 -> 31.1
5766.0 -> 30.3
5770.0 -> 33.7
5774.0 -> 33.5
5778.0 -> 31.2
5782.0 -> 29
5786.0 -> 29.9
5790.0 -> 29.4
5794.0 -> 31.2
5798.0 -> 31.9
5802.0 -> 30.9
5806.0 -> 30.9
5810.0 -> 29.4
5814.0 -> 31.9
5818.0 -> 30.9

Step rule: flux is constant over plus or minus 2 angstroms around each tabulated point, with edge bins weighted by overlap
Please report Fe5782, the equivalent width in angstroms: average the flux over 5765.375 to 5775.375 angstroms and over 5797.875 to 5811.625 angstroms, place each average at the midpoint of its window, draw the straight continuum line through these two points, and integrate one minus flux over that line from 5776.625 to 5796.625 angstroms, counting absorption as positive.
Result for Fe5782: 1.0 angstroms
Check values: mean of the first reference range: 32.7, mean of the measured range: 30.2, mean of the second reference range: 30.7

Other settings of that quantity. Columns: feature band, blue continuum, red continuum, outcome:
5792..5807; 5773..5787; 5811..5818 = -0.1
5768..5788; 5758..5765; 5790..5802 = -0.1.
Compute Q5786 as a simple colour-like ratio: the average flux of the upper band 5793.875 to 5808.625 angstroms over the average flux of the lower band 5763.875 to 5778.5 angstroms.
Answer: 1.0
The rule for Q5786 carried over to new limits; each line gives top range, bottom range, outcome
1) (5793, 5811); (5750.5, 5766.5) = 1.00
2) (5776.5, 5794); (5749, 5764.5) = 0.98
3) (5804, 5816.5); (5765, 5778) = 0.95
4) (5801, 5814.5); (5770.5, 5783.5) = 0.97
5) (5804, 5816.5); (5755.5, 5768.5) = 0.97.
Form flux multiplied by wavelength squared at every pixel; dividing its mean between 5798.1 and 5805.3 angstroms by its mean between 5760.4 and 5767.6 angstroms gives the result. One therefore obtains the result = 1.0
